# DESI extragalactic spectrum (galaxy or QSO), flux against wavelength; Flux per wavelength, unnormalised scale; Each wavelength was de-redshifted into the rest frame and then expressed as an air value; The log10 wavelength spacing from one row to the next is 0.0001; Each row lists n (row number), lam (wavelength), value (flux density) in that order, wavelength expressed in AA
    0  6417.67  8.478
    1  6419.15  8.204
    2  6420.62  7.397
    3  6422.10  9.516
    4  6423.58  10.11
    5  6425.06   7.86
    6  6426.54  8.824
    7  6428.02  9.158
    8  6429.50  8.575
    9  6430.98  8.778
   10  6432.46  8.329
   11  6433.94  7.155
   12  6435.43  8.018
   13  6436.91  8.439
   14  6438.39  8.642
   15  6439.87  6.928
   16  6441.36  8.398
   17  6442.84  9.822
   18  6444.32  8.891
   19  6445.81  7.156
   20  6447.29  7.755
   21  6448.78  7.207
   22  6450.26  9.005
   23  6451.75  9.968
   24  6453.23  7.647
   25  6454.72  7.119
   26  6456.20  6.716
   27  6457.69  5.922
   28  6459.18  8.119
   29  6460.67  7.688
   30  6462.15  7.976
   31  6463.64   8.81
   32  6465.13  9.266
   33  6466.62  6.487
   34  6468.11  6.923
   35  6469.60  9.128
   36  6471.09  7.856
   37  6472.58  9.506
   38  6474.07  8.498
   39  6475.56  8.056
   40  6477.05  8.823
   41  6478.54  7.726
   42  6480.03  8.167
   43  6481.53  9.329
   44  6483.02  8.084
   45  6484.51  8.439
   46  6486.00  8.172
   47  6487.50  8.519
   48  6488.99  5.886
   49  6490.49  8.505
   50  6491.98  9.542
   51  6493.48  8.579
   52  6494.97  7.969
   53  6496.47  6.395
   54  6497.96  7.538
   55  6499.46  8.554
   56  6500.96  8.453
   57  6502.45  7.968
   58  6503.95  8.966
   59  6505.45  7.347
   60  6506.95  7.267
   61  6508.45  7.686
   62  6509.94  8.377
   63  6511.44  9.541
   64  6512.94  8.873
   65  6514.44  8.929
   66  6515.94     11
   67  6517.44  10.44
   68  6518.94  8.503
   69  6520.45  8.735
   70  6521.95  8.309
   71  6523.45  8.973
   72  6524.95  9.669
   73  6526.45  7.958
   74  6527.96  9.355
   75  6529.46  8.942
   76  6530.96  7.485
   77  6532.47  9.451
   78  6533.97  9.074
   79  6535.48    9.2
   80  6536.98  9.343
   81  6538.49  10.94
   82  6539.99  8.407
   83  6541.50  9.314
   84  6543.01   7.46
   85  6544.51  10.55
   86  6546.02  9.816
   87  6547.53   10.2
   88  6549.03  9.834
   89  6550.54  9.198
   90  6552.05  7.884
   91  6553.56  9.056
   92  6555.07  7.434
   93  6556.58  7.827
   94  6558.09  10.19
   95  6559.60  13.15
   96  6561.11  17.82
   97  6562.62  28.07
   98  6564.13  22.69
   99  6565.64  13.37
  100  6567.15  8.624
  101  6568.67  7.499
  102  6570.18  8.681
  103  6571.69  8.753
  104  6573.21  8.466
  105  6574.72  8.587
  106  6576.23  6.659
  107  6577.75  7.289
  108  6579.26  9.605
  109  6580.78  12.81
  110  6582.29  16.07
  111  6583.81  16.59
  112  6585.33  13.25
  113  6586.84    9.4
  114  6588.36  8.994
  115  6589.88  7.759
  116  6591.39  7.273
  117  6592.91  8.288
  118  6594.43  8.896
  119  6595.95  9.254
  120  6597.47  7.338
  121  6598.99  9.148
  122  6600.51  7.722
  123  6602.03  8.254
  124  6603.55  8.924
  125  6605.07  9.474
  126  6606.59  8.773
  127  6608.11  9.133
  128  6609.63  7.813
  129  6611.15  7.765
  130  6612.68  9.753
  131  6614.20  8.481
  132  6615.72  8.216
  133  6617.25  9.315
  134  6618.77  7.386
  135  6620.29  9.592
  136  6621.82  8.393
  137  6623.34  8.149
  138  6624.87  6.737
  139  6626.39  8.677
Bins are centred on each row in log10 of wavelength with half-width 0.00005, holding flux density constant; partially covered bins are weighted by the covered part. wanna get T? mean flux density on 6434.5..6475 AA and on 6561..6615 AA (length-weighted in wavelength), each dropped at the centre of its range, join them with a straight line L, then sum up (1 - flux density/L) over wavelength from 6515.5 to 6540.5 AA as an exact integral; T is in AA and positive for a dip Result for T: 0.5 AA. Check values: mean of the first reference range 8.06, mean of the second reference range 10.4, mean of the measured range 9.15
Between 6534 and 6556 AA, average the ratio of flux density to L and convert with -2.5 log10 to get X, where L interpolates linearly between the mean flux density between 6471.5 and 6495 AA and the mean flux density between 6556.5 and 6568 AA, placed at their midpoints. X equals 0.46 mag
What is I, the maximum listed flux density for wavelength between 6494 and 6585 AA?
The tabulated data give 28.07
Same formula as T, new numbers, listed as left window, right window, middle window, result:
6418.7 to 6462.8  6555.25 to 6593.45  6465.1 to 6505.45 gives 4.8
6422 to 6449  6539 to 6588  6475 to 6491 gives 2.1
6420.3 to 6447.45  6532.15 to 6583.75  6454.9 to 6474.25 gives 2.5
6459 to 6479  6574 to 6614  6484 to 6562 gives -2.5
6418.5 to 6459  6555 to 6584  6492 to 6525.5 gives 5.5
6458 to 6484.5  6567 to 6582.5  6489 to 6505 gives 0.6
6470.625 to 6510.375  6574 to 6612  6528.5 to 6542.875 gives -0.6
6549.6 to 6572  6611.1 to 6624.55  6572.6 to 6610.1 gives 2.7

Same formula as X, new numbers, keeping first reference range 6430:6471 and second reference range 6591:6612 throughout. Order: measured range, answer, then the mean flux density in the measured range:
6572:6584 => -0.234 mag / 10.4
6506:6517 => -0.082 mag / 8.83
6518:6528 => -0.070 mag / 8.77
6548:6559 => -0.071 mag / 8.87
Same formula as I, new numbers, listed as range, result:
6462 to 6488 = 9.506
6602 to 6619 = 9.753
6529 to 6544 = 10.94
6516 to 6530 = 10.44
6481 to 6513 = 9.542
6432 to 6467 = 9.968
